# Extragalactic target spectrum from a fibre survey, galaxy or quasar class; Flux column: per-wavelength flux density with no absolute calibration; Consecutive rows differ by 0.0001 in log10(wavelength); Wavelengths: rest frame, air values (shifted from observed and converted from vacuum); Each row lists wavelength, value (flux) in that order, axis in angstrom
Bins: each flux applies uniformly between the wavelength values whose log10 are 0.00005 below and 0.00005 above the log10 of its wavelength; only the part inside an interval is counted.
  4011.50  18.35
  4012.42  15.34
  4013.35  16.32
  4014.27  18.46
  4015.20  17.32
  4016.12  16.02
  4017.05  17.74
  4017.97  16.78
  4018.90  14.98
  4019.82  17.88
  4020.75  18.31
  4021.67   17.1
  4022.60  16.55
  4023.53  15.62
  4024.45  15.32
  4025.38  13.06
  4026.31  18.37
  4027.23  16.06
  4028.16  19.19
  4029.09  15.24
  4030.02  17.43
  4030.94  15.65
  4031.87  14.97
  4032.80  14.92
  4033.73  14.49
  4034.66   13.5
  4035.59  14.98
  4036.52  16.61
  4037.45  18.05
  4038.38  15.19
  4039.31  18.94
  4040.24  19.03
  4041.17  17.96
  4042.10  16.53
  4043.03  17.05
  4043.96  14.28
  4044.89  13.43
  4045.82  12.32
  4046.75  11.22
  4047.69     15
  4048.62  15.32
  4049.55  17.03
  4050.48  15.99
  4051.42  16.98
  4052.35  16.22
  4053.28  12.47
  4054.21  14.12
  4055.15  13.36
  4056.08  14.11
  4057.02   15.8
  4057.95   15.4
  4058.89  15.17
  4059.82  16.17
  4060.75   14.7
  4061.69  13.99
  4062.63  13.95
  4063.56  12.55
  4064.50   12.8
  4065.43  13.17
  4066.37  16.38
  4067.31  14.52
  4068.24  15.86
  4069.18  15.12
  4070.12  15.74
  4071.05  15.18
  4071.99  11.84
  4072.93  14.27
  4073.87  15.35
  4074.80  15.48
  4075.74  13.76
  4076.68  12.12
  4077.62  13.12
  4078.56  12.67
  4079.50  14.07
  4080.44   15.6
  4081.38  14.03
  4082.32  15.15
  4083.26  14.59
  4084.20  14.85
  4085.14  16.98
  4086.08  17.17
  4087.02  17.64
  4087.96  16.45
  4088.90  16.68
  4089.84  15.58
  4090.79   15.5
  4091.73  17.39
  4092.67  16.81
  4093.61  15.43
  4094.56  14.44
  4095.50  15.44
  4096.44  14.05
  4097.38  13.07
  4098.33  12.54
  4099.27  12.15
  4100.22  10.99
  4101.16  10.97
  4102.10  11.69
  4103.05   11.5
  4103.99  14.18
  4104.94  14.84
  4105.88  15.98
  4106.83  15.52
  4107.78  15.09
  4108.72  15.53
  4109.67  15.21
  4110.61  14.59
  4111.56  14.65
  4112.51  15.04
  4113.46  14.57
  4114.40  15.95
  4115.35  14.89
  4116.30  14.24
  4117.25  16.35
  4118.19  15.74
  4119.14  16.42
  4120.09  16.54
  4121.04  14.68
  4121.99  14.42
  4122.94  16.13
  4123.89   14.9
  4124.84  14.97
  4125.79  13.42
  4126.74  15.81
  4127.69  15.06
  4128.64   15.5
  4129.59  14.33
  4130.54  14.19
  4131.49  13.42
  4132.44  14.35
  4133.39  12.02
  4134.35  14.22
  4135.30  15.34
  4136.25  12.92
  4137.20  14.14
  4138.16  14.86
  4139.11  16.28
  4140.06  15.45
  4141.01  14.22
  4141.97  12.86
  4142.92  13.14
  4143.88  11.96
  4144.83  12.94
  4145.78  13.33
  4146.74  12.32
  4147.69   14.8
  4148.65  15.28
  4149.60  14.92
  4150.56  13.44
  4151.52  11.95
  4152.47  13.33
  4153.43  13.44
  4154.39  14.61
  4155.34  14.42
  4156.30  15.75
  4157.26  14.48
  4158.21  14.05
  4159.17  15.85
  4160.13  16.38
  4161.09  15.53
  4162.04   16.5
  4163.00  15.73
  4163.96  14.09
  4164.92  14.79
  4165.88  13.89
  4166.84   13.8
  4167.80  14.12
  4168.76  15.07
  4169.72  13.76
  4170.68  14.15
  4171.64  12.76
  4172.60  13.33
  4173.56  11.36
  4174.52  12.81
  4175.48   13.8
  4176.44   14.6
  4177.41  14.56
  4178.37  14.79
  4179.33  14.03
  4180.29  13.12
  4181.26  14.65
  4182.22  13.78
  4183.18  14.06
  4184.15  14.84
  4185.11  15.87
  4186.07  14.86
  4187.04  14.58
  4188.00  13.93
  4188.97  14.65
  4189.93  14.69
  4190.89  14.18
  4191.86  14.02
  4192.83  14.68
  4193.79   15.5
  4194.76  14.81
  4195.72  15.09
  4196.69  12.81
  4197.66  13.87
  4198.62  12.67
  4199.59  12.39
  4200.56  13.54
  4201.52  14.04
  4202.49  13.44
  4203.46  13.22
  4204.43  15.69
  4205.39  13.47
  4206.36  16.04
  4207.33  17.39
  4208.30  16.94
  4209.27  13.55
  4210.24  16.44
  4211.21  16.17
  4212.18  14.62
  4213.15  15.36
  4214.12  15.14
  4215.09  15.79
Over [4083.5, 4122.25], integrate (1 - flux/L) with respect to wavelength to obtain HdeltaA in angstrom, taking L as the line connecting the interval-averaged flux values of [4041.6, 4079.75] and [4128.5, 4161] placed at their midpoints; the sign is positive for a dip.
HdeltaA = -1.6 angstrom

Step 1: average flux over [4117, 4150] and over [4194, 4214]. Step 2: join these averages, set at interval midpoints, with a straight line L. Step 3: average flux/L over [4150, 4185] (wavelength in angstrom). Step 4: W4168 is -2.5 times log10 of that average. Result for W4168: 0.02 mag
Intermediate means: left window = 14.5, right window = 14.6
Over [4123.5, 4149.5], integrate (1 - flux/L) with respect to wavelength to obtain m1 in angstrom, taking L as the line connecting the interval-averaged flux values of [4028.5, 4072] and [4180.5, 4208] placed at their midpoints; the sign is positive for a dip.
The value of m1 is 0.96 angstrom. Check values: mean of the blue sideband 15.2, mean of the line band 14.2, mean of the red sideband 14.4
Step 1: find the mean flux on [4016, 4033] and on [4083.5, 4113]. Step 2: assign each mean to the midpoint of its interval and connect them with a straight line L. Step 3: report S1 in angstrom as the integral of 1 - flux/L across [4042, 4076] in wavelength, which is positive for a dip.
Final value 2.1 angstrom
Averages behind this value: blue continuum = 16.4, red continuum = 14.8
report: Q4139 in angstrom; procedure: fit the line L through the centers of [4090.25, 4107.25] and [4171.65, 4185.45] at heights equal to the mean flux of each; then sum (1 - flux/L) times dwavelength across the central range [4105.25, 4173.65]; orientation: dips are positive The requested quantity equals -2.8 angstrom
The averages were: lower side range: 14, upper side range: 13.9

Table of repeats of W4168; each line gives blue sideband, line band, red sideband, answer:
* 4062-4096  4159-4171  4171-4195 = -0.04 mag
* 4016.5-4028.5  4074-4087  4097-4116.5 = 0.01 mag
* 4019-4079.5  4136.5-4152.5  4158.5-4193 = 0.06 mag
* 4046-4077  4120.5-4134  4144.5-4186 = -0.01 mag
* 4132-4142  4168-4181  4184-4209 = 0.05 mag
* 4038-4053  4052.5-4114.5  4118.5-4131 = 0.06 mag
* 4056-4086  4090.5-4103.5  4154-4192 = 0.06 mag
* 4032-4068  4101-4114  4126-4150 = 0.01 mag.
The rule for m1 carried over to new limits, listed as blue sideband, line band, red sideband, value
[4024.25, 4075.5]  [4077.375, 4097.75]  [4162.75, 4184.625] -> -0.7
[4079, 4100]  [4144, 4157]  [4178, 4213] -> 0.8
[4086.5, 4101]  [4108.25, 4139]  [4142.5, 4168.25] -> -0.6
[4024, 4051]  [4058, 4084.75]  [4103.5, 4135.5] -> 1.8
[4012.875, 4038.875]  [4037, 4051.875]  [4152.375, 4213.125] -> 0.2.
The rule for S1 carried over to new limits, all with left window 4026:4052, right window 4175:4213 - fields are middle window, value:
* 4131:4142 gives 0.6 angstrom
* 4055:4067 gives 1.0 angstrom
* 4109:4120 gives -0.1 angstrom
